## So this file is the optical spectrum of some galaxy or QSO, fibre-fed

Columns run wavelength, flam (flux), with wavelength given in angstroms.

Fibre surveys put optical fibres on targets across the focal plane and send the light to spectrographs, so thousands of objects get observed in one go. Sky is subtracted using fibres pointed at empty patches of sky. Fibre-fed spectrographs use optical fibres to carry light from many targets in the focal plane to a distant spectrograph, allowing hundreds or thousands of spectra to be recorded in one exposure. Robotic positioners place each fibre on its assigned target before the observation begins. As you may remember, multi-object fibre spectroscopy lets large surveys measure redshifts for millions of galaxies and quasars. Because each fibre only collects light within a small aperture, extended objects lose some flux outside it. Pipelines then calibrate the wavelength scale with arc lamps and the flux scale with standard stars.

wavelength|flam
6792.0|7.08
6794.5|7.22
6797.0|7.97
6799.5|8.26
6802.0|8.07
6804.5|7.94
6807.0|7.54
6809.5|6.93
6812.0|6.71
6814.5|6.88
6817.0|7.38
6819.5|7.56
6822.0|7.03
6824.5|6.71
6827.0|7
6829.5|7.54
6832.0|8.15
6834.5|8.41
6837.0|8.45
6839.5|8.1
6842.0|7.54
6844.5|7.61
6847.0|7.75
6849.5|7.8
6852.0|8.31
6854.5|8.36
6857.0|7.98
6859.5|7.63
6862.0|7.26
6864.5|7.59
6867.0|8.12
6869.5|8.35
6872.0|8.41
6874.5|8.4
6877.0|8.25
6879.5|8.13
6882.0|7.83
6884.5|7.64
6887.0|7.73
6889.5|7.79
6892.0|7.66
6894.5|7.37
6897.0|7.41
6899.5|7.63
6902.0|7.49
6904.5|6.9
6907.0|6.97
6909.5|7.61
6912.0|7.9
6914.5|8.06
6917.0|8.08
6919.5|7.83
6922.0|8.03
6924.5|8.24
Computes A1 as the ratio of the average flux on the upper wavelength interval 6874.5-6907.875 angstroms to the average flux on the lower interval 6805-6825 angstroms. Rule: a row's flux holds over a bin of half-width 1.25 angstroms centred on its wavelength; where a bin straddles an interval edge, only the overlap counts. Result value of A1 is 1.07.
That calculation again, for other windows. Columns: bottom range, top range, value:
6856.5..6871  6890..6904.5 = 0.96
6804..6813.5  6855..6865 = 1.06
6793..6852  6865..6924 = 1.03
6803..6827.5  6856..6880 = 1.12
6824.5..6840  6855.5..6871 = 1.00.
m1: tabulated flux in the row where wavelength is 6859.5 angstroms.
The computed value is 7.63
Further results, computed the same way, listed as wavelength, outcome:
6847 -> 7.75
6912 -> 7.9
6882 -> 7.83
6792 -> 7.08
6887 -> 7.73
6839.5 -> 8.1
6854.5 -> 8.36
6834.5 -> 8.41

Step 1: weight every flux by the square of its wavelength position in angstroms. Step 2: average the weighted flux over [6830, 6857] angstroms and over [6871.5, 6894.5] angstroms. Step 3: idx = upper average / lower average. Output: 1.00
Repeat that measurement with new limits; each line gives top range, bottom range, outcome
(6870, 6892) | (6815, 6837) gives 1.08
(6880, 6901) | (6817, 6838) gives 1.03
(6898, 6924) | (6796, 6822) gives 1.05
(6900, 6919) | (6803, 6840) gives 1.04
